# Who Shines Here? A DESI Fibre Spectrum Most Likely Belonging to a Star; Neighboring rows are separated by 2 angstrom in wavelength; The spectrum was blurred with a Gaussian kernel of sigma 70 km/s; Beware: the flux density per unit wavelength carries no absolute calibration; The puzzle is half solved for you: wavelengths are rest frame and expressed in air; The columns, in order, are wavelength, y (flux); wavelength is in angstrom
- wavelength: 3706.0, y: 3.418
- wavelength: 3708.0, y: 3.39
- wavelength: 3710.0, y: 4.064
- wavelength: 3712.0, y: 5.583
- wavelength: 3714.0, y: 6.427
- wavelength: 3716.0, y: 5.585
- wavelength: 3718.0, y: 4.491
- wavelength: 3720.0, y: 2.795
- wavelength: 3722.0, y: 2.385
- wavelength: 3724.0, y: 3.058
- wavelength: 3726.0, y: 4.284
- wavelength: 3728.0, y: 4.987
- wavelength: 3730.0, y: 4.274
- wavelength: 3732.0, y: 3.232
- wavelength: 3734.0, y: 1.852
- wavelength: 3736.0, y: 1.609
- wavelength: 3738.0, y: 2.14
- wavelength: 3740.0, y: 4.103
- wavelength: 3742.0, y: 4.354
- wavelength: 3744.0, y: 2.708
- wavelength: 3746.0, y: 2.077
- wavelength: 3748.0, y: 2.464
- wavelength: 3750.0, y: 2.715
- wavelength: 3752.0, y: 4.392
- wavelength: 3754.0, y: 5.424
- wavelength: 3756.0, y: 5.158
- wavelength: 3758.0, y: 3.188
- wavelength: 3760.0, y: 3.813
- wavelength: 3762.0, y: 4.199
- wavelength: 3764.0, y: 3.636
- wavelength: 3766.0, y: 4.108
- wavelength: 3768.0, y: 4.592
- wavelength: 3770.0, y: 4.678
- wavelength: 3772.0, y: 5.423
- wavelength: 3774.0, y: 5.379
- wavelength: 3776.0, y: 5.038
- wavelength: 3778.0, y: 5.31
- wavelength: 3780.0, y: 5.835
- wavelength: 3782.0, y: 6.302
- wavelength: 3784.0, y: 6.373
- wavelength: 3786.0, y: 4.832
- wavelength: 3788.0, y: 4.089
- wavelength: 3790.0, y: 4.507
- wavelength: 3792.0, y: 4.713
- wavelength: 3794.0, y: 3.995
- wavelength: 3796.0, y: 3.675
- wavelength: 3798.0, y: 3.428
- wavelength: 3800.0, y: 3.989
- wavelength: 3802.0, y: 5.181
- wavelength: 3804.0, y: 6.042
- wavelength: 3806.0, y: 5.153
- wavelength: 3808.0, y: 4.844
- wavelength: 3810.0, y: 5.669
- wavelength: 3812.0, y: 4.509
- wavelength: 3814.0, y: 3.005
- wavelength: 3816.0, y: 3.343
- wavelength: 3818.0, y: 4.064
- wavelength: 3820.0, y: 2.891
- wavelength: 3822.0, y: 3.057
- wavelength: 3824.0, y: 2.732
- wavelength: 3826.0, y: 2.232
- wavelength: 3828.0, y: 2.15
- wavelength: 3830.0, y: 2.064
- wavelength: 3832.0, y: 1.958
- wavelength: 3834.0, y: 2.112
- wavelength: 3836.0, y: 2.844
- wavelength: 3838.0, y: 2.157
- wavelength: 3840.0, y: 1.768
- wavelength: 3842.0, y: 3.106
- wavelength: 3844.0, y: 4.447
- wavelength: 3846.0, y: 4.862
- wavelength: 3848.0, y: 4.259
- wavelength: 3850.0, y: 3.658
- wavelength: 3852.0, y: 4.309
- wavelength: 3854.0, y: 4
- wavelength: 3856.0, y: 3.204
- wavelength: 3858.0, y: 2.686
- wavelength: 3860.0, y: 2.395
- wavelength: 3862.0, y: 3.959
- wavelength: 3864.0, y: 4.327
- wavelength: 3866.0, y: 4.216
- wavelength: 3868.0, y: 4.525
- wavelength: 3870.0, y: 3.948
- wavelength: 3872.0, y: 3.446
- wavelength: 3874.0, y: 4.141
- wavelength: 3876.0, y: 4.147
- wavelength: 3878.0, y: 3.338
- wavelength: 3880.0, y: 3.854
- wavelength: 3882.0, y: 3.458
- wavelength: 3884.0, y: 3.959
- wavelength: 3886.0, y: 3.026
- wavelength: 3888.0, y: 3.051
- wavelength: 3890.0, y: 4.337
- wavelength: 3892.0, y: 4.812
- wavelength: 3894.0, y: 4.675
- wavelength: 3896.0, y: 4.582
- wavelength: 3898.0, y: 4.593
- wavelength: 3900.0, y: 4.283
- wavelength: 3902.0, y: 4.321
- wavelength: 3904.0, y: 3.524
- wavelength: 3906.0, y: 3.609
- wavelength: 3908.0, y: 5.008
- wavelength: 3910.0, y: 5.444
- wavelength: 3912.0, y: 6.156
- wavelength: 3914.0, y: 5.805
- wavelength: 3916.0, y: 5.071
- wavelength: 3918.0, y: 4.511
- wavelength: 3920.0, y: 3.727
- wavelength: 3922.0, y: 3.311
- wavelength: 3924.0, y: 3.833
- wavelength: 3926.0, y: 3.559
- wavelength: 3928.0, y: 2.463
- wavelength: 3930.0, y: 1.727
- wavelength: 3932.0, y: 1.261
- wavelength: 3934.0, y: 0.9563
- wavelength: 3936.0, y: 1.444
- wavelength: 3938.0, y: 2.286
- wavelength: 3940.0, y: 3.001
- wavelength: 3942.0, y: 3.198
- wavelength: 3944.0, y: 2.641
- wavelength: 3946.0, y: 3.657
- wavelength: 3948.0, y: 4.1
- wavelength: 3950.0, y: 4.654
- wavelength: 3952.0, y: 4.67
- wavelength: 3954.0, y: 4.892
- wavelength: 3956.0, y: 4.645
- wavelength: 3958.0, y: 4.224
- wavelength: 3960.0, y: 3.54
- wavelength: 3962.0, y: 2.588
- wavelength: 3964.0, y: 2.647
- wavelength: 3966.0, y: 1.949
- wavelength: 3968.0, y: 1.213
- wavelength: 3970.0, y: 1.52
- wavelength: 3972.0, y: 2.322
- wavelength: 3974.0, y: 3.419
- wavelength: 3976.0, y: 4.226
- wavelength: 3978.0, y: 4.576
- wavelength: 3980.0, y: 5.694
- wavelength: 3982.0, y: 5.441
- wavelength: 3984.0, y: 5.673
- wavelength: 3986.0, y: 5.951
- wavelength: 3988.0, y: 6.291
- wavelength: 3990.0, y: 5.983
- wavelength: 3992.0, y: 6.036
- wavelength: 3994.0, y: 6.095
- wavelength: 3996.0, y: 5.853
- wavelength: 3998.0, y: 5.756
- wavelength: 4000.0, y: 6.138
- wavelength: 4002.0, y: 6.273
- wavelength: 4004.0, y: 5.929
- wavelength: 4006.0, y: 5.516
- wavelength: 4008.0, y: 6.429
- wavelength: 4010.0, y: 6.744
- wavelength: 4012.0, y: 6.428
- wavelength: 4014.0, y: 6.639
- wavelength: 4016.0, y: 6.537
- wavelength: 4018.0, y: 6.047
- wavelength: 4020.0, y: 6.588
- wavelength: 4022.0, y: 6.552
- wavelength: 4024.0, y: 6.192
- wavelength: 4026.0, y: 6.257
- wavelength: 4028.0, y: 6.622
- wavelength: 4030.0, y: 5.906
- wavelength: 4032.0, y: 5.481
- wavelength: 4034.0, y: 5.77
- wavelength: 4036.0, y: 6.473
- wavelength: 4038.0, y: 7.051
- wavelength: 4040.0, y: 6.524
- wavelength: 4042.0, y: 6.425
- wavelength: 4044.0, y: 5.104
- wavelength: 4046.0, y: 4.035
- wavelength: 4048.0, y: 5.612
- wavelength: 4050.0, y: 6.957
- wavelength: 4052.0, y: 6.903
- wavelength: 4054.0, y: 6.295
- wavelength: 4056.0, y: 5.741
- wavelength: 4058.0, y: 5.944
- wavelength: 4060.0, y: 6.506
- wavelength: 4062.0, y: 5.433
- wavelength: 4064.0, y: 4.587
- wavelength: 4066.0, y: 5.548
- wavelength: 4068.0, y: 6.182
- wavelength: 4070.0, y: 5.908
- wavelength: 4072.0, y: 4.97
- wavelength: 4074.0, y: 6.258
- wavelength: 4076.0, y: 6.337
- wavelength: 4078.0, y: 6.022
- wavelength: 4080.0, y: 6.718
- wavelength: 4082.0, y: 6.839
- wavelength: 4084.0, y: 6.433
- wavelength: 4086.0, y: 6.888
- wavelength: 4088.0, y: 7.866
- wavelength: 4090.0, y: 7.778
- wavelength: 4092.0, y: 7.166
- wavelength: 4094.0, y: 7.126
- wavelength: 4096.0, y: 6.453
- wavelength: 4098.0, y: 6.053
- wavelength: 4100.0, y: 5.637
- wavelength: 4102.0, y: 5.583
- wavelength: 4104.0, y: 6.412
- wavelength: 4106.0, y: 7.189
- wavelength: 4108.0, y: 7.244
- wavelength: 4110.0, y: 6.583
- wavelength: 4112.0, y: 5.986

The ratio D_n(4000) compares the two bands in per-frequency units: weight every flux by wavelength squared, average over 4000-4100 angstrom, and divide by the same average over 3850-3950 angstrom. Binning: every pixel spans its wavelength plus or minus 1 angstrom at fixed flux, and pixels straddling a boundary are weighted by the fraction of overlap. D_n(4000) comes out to 1.81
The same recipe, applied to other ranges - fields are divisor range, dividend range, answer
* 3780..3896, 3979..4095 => 1.78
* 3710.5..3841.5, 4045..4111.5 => 1.87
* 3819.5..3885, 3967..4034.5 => 1.78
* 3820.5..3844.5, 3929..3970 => 1.24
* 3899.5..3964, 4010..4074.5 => 1.74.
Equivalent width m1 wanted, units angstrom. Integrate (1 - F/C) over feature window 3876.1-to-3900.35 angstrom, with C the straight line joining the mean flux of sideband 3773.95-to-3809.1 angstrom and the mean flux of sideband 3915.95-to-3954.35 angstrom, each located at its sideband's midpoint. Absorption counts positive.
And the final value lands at -1.7 angstrom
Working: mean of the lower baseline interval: 4.92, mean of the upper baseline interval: 3.18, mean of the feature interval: 4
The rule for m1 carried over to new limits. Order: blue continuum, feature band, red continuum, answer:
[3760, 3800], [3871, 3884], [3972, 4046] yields 3.64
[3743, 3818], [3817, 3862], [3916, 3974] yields 9.83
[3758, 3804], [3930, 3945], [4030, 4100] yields 9.34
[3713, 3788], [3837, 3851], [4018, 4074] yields 3.75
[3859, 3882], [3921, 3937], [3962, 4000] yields 7.08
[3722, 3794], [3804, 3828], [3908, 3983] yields 0.87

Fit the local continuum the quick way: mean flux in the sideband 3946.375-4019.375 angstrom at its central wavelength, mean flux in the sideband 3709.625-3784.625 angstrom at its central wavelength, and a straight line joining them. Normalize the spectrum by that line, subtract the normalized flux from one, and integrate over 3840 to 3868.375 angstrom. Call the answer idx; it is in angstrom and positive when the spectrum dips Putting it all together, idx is 4.6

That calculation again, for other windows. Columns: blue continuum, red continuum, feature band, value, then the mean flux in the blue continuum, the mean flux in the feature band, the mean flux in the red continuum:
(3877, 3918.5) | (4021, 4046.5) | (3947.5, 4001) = 9.0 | 4.35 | 4.45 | 6.07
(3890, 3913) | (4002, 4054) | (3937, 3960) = 6.2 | 4.62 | 3.8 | 6.19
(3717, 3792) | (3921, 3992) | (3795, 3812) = -3.4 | 4.06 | 4.73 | 3.57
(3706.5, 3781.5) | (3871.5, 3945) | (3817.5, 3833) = 5.1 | 4.03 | 2.6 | 3.69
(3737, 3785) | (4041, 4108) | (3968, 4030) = 2.0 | 4.31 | 5.59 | 6.22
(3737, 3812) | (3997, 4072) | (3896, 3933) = 8.9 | 4.42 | 4.03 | 6.07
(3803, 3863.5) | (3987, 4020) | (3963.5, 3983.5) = 8.2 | 3.46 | 3.38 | 6.18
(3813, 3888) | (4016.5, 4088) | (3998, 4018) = -2.7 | 3.34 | 6.25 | 6.12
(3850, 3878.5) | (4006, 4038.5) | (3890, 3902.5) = -0.8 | 3.76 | 4.54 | 6.32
